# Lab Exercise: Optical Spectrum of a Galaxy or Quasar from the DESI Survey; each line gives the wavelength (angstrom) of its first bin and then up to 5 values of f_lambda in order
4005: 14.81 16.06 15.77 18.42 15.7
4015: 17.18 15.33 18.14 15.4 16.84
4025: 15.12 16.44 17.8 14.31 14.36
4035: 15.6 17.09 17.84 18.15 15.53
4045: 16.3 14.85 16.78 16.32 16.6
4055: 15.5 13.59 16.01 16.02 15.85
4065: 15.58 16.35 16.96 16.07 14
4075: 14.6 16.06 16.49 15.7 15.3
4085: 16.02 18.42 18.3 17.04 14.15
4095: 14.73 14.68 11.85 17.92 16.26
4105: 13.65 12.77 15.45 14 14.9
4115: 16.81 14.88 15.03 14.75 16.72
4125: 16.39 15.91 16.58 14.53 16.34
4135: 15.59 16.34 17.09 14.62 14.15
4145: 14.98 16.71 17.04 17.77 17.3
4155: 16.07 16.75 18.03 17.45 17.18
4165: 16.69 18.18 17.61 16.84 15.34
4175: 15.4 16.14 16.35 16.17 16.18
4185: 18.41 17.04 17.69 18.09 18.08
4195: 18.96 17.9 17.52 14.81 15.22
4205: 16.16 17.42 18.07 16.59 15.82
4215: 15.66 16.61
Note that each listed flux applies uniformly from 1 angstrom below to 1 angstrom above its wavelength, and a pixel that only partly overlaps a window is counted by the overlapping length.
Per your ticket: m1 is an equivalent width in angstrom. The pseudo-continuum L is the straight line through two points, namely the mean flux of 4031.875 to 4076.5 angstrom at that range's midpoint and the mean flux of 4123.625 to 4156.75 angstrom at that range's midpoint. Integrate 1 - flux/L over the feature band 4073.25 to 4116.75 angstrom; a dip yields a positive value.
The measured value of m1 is 1.5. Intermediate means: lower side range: 15.9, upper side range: 16.1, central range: 15.4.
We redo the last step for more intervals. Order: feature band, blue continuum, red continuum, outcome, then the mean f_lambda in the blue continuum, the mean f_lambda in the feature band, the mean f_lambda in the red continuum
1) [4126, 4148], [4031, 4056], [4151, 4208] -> 1.33 angstrom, 16.2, 15.7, 17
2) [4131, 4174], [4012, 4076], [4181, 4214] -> 0.64 angstrom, 16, 16.5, 17.1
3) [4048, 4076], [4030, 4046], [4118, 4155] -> 0.66 angstrom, 16.1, 15.7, 16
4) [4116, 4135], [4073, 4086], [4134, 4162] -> 0.55 angstrom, 15.6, 15.7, 16.4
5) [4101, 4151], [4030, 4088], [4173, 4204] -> 2.60 angstrom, 15.9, 15.6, 16.9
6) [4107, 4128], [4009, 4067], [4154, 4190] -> 1.55 angstrom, 16.2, 15.4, 16.9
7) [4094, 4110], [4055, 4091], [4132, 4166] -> 1.49 angstrom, 16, 14.7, 16.5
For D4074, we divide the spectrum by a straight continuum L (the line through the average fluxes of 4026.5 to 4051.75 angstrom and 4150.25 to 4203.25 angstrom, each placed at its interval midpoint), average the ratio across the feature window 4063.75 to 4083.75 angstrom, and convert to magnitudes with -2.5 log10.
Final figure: 0.05 mag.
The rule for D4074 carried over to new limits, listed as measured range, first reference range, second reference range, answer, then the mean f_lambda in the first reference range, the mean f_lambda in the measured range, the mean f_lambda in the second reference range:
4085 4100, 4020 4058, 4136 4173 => 0.05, 16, 15.6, 16.7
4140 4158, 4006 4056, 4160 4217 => 0.04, 16.3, 16.2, 16.9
